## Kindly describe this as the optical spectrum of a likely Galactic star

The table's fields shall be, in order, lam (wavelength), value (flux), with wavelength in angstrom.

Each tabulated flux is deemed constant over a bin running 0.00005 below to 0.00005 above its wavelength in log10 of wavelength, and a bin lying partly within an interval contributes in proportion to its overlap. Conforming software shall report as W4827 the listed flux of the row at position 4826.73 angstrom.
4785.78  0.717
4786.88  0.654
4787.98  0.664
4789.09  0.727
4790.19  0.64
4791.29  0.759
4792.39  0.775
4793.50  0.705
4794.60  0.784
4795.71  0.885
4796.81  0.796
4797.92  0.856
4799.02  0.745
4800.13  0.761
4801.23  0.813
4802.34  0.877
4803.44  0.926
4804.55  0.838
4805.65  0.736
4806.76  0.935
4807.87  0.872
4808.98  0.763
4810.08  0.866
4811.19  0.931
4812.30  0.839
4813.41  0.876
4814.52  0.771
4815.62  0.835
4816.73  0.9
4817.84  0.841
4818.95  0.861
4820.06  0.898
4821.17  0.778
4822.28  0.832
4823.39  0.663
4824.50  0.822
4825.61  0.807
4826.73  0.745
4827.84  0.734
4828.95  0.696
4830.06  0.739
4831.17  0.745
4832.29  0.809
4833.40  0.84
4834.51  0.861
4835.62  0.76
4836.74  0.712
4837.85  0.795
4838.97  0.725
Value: 0.745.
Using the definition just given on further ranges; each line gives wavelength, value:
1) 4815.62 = 0.835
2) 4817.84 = 0.841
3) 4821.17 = 0.778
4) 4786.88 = 0.654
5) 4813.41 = 0.876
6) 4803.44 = 0.926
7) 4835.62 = 0.76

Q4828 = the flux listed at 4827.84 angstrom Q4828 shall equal 0.734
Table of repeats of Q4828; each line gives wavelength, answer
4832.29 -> 0.809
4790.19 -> 0.64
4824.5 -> 0.822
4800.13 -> 0.761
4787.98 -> 0.664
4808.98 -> 0.763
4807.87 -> 0.872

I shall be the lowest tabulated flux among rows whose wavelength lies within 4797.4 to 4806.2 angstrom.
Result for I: 0.736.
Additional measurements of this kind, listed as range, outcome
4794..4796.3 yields 0.784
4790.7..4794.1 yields 0.705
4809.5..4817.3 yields 0.771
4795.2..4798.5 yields 0.796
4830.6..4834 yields 0.745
